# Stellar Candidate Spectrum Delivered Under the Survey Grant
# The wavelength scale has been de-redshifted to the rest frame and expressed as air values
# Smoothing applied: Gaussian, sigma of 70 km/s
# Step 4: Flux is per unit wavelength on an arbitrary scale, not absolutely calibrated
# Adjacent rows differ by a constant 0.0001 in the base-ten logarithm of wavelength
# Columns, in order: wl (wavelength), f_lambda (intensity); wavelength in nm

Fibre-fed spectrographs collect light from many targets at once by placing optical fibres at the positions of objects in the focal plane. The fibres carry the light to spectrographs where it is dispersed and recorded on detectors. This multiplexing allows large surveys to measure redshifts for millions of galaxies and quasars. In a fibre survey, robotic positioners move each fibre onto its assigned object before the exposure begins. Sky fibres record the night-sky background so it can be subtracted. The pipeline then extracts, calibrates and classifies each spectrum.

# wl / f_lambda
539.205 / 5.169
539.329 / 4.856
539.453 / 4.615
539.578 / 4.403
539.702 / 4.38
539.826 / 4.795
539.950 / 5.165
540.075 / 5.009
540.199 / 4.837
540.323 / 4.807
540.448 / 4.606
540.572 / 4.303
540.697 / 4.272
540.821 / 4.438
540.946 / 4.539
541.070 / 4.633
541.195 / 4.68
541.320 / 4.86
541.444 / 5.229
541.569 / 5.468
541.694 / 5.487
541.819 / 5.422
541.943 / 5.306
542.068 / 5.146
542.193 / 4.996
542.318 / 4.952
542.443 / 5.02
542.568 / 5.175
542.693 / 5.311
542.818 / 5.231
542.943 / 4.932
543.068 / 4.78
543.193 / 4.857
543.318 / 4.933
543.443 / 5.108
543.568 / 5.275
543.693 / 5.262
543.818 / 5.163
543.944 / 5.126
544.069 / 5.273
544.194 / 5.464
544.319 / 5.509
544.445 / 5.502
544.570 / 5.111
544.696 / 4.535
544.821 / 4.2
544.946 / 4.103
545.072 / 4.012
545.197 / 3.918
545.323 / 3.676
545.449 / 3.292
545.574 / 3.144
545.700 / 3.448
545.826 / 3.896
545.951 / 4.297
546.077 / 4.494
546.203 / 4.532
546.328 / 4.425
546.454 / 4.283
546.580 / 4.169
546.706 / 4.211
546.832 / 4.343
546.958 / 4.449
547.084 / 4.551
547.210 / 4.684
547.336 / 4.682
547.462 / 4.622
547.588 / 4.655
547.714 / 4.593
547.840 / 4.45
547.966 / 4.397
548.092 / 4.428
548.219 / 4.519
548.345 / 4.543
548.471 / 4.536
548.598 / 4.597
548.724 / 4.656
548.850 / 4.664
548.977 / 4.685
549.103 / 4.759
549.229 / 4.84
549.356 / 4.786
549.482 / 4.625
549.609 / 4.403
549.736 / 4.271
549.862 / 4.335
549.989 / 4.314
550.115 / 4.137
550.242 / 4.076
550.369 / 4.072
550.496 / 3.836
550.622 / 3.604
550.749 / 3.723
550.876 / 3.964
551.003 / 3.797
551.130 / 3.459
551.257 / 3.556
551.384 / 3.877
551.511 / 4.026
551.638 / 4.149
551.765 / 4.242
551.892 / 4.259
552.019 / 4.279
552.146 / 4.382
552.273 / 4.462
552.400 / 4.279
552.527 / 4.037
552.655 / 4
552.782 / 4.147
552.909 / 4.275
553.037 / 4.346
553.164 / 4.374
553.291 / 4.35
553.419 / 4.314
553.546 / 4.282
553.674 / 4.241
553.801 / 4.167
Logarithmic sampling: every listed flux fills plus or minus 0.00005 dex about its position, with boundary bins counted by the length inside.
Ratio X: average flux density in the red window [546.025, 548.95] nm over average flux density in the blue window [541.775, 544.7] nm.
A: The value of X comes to 0.87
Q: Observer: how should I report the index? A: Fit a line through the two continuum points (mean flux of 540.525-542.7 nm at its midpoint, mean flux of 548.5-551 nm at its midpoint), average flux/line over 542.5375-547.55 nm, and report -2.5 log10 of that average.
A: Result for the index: 0.02 mag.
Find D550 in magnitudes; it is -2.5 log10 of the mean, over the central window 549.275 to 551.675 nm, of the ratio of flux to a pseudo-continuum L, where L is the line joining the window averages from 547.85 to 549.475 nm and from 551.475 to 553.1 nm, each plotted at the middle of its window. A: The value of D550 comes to 0.09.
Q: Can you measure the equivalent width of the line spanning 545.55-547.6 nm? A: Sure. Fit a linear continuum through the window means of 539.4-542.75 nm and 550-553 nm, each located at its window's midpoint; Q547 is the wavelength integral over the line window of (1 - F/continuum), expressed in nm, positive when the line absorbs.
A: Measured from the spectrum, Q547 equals 0.06 nm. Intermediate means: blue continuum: 4.88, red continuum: 4.04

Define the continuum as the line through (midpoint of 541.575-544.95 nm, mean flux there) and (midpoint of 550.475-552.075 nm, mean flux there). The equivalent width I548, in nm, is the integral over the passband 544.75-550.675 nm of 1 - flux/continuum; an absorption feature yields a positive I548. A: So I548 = 0.15 nm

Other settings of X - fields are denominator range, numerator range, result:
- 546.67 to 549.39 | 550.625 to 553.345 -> 0.89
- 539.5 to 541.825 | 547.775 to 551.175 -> 0.90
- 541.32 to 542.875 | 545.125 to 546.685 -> 0.76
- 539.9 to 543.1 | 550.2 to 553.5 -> 0.82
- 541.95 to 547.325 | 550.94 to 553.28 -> 0.89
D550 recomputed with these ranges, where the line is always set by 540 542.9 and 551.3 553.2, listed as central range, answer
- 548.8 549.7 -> -0.06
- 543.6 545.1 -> -0.05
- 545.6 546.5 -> 0.12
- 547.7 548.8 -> -0.01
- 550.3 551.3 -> 0.15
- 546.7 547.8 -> 0.00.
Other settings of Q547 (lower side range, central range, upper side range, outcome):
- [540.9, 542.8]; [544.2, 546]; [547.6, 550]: 0.229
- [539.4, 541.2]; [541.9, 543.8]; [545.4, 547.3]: -0.280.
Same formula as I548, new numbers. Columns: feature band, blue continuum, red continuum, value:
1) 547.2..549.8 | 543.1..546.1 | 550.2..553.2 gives -0.186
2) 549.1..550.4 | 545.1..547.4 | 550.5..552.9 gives -0.113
